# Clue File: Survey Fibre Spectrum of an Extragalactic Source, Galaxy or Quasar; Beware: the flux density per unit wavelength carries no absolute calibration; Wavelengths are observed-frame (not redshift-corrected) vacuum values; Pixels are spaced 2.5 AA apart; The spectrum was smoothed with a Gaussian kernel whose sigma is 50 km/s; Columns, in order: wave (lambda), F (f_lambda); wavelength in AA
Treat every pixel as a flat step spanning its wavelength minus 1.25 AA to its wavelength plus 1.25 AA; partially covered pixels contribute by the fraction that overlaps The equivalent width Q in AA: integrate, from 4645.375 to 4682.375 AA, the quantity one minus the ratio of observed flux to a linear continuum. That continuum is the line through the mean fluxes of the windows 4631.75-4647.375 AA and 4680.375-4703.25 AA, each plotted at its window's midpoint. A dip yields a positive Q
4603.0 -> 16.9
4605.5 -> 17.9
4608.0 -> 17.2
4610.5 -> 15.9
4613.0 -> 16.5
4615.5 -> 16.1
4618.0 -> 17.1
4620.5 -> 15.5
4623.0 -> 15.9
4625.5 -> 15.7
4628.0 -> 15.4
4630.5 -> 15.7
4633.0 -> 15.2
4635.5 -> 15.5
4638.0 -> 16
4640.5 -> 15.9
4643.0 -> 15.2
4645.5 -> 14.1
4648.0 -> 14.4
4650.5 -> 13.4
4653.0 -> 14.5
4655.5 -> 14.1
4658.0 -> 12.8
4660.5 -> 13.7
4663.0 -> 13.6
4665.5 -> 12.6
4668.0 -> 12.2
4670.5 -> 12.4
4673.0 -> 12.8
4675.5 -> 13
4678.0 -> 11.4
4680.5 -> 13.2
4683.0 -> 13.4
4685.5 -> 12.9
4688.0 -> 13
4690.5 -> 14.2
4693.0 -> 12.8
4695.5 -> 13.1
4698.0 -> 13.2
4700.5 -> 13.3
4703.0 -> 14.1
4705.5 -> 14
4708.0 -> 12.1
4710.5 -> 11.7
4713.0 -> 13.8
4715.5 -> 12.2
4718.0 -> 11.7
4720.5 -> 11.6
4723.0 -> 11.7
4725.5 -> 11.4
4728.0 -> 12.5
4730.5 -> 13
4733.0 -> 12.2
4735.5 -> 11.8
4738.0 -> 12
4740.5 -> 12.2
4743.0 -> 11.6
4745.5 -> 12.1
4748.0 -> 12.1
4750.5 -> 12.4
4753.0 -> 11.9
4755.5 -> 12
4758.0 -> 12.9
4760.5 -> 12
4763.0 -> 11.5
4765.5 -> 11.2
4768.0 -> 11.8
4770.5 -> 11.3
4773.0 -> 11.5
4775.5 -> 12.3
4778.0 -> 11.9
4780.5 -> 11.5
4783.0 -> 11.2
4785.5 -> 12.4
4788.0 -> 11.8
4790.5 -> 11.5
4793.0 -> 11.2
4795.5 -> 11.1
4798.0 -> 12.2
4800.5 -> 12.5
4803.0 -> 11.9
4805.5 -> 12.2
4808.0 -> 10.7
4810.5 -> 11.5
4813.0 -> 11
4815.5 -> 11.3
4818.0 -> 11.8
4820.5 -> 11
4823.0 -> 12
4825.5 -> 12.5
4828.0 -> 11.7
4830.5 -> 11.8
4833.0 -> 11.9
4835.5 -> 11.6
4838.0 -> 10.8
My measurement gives 3.0 AA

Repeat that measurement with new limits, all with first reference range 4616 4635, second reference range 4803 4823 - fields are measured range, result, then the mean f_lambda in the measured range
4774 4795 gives 0.7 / 11.7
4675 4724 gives 4.3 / 12.8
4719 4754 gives 3.1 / 12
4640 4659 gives 1.2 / 14.3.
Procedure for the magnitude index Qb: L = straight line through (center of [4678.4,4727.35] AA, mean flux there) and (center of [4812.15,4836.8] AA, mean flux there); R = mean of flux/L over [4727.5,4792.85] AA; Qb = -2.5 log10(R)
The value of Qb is 0.03 mag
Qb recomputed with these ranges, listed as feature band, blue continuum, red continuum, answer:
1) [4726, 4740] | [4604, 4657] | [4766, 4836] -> 0.084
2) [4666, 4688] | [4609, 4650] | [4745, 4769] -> 0.127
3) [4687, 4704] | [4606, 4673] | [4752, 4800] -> 0.017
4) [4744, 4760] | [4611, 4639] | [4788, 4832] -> 0.065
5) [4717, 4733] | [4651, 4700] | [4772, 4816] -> 0.044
